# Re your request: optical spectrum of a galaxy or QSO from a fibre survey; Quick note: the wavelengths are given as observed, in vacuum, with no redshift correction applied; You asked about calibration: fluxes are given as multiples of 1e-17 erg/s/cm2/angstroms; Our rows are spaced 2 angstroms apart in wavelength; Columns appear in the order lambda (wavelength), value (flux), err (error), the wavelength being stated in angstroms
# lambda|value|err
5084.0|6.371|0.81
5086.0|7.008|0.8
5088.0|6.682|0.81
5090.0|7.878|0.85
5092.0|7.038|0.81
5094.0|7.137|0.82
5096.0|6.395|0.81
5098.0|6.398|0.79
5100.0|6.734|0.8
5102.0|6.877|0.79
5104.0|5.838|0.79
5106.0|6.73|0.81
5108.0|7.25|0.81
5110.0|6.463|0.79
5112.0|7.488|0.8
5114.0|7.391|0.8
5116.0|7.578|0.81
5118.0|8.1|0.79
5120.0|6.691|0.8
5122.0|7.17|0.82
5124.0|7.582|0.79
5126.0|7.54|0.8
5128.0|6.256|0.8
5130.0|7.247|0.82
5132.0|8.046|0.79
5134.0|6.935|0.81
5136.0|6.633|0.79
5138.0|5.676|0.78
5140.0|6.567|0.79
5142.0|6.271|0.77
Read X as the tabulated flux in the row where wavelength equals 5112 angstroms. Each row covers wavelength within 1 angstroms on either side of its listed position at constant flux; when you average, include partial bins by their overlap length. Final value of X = 7.488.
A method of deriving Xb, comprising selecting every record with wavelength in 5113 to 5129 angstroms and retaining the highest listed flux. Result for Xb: 8.1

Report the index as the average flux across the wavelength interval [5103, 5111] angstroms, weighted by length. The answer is 6.57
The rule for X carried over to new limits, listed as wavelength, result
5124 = 7.582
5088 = 6.682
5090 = 7.878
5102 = 6.877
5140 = 6.567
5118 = 8.1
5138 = 5.676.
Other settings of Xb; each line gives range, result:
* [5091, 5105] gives 7.137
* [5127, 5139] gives 8.046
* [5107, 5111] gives 7.25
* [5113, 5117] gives 7.578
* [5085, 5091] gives 7.878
